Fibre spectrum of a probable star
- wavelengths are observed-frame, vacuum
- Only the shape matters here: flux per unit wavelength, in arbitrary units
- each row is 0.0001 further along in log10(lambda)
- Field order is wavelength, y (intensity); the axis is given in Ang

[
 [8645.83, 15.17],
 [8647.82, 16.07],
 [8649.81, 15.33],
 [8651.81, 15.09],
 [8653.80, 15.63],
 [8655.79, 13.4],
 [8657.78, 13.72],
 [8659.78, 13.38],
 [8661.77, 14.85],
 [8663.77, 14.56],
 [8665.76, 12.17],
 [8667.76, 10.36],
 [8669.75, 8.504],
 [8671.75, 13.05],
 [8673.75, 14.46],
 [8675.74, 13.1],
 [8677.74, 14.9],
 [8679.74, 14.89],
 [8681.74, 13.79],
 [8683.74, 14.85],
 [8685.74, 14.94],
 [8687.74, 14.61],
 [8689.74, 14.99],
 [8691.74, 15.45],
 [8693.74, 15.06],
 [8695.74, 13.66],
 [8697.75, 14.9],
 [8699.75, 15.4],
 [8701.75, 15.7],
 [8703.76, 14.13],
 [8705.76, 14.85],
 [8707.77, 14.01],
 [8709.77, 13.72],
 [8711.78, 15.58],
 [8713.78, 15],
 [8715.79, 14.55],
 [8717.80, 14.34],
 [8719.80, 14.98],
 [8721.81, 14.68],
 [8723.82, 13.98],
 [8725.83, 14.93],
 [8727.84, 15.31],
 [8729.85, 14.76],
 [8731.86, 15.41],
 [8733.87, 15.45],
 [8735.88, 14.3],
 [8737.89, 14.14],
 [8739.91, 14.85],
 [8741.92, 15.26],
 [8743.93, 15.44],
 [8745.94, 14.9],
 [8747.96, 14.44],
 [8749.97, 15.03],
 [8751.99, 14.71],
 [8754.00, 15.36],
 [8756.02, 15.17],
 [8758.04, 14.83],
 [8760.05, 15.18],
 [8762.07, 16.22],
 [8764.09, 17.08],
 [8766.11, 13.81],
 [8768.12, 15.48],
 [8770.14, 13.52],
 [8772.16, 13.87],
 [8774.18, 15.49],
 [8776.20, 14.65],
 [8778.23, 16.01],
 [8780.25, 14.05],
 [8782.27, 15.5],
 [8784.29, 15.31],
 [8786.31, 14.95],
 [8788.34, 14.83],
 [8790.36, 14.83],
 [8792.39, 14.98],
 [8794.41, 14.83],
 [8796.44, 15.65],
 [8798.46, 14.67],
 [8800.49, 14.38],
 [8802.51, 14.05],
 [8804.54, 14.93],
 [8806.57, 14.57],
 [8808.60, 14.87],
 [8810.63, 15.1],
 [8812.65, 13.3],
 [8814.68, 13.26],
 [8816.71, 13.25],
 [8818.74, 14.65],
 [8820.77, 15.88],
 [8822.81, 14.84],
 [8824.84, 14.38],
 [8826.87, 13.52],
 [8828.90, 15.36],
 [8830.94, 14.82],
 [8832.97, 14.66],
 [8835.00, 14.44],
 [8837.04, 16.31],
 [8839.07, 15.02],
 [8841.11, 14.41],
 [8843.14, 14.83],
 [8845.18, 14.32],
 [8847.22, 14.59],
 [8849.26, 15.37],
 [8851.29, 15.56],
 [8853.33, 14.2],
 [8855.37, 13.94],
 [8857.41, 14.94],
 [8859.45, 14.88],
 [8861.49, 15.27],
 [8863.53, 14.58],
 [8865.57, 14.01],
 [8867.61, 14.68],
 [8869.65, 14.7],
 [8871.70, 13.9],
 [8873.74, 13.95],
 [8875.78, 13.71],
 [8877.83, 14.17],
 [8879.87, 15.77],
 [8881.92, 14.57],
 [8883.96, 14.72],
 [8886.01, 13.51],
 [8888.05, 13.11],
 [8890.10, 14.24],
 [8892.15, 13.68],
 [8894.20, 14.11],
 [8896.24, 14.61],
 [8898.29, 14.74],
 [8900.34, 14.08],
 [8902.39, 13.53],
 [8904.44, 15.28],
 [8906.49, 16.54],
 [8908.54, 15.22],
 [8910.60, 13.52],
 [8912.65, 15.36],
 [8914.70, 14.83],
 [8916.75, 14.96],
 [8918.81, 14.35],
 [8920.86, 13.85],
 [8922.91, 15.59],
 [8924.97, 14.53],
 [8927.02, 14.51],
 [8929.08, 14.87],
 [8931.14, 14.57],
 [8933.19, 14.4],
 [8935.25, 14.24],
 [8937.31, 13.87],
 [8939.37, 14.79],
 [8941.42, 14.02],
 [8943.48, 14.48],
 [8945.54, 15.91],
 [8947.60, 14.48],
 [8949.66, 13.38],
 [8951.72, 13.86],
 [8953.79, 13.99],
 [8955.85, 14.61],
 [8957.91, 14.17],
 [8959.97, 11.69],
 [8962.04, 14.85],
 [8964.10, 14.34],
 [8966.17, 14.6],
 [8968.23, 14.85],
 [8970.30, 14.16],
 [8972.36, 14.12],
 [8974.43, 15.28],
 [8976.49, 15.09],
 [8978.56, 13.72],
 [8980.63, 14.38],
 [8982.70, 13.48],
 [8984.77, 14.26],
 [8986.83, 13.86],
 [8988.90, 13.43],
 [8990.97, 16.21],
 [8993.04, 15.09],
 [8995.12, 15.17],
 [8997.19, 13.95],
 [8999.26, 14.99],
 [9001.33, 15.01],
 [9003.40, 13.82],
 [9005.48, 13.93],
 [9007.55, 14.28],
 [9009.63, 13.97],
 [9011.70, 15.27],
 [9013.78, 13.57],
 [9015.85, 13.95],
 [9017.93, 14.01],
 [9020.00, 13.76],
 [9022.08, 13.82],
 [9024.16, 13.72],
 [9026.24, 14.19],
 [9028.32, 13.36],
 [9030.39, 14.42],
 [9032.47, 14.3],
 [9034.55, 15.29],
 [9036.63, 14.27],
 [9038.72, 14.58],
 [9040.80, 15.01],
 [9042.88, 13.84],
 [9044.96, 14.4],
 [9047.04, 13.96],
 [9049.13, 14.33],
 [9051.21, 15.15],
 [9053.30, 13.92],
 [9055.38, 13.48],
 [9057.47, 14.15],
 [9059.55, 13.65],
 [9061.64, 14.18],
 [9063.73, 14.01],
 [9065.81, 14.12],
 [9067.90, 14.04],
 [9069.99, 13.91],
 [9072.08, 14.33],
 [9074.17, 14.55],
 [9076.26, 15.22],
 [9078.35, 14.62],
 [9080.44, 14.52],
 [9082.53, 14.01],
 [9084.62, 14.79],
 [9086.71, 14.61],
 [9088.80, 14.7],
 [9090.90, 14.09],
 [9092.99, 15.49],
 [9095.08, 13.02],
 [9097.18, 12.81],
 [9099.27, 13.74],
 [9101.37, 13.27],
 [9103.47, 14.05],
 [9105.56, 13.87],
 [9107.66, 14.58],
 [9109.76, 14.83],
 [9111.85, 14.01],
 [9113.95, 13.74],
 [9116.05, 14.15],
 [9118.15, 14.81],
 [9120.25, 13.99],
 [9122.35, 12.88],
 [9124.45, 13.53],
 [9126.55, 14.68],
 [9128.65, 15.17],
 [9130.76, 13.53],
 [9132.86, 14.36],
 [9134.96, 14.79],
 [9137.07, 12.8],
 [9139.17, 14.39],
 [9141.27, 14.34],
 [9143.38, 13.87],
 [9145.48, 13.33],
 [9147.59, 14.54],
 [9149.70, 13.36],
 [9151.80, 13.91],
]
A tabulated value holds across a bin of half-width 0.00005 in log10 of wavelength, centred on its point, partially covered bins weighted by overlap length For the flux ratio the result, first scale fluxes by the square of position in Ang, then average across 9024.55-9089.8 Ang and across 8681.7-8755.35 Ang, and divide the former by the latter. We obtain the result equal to 1.0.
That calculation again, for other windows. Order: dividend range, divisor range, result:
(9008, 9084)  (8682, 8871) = 1.02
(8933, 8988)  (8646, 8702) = 1.07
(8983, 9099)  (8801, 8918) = 1.02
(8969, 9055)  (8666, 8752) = 1.06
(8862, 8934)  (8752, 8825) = 1.00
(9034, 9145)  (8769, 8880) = 1.03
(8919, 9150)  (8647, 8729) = 1.08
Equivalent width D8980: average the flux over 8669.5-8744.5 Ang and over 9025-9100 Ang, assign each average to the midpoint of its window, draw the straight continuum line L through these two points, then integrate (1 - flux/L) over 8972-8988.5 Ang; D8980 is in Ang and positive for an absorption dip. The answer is 0.1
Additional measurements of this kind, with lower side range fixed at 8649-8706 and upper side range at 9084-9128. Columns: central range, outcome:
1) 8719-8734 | -0.8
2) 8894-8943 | -1.8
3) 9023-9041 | -0.3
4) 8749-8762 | -0.9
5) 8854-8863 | -0.4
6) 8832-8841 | -0.6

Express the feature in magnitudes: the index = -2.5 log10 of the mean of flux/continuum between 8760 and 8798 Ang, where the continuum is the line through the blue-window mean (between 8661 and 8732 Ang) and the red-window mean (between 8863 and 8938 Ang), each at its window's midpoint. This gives -0.05 mag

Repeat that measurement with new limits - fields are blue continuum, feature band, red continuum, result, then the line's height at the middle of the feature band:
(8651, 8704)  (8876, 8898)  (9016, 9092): -0.006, 14.2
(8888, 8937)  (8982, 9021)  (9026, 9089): 0.006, 14.4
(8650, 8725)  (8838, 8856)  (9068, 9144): -0.039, 14.2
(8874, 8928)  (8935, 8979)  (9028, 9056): 0.010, 14.4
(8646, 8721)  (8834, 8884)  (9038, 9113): -0.032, 14.3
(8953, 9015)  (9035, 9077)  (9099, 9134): -0.005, 14.2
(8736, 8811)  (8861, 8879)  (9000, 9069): 0.025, 14.7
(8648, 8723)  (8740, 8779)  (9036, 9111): -0.061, 14.2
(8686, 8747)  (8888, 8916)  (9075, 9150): -0.004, 14.5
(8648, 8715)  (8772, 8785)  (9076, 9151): -0.064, 14.2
